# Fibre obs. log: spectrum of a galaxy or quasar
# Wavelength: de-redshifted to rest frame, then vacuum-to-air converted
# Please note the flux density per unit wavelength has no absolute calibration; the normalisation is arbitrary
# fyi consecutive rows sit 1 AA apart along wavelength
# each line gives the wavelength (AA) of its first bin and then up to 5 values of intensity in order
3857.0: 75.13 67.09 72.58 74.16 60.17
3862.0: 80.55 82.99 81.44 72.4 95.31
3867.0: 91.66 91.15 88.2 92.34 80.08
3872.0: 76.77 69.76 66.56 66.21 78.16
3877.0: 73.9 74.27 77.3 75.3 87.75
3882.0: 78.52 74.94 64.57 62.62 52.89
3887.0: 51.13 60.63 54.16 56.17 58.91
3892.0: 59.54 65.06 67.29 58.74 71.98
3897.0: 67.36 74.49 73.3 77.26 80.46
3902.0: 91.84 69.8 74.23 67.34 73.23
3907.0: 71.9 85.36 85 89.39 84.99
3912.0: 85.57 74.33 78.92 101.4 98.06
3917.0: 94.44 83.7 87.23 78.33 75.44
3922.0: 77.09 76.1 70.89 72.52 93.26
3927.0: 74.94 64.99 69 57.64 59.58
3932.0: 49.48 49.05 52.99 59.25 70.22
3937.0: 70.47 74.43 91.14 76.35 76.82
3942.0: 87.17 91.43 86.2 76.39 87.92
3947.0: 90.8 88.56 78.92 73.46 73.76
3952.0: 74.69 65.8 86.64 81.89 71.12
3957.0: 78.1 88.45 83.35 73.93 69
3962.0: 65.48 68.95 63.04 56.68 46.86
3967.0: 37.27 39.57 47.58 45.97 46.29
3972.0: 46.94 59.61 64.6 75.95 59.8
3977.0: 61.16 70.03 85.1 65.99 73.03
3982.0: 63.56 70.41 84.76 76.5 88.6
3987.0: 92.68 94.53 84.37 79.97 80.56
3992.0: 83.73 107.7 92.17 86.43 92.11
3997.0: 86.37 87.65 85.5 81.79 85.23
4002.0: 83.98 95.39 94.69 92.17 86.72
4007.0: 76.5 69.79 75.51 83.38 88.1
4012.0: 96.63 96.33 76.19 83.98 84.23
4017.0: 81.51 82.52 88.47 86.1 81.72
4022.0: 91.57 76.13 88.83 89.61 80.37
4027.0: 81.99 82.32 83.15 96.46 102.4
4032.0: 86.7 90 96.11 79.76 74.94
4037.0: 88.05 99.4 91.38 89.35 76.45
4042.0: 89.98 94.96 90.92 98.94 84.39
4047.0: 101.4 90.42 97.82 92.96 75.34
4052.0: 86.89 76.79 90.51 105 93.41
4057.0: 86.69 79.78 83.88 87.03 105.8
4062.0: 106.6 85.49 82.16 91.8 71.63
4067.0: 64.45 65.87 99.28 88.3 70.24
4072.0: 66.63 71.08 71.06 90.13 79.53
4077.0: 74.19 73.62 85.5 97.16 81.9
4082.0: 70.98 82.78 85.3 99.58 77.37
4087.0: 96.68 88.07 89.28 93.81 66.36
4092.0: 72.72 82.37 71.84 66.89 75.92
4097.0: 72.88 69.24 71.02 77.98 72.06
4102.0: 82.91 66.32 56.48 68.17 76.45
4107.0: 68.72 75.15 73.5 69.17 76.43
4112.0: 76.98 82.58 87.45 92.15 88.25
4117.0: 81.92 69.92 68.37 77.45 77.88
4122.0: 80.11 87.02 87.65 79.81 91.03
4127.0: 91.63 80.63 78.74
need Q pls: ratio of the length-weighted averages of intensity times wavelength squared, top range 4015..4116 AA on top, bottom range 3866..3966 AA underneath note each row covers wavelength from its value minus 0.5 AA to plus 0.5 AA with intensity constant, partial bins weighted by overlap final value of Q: 1.20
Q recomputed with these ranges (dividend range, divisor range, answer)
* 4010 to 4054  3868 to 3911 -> 1.30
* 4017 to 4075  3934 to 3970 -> 1.26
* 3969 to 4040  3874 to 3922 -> 1.16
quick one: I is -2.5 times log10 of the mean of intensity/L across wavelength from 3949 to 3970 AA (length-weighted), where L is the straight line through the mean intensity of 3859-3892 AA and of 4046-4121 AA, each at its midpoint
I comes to 0.14 mag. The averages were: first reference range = 73.2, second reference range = 81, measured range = 67.1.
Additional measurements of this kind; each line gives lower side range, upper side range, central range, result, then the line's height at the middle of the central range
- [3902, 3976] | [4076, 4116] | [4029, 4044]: -0.17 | 76.2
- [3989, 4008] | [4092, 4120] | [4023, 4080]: -0.07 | 81.1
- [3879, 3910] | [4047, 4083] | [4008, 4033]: -0.07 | 80.6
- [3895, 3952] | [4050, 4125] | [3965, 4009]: 0.05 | 78.2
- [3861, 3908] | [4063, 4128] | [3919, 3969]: 0.04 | 74.7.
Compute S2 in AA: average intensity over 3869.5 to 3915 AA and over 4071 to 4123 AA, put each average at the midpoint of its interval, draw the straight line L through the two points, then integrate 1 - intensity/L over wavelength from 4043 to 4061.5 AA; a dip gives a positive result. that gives -3.3 AA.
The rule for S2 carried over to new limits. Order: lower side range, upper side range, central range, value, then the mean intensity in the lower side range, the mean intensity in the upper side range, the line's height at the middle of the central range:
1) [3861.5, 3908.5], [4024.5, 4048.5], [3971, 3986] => 2.7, 73.3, 89.1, 83.1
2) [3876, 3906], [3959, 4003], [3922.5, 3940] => 0.6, 69.2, 72.7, 70.8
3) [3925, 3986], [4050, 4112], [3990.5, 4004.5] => -3.0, 69.7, 80.1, 73.2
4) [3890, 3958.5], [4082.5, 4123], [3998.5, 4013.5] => -1.8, 75.9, 77.8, 76.8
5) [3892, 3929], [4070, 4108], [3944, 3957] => -0.3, 77.9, 77.5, 77.8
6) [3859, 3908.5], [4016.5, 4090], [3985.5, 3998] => -1.2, 73.1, 86.1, 81.4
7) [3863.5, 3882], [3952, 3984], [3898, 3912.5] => -0.8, 79.9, 65.4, 74.9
